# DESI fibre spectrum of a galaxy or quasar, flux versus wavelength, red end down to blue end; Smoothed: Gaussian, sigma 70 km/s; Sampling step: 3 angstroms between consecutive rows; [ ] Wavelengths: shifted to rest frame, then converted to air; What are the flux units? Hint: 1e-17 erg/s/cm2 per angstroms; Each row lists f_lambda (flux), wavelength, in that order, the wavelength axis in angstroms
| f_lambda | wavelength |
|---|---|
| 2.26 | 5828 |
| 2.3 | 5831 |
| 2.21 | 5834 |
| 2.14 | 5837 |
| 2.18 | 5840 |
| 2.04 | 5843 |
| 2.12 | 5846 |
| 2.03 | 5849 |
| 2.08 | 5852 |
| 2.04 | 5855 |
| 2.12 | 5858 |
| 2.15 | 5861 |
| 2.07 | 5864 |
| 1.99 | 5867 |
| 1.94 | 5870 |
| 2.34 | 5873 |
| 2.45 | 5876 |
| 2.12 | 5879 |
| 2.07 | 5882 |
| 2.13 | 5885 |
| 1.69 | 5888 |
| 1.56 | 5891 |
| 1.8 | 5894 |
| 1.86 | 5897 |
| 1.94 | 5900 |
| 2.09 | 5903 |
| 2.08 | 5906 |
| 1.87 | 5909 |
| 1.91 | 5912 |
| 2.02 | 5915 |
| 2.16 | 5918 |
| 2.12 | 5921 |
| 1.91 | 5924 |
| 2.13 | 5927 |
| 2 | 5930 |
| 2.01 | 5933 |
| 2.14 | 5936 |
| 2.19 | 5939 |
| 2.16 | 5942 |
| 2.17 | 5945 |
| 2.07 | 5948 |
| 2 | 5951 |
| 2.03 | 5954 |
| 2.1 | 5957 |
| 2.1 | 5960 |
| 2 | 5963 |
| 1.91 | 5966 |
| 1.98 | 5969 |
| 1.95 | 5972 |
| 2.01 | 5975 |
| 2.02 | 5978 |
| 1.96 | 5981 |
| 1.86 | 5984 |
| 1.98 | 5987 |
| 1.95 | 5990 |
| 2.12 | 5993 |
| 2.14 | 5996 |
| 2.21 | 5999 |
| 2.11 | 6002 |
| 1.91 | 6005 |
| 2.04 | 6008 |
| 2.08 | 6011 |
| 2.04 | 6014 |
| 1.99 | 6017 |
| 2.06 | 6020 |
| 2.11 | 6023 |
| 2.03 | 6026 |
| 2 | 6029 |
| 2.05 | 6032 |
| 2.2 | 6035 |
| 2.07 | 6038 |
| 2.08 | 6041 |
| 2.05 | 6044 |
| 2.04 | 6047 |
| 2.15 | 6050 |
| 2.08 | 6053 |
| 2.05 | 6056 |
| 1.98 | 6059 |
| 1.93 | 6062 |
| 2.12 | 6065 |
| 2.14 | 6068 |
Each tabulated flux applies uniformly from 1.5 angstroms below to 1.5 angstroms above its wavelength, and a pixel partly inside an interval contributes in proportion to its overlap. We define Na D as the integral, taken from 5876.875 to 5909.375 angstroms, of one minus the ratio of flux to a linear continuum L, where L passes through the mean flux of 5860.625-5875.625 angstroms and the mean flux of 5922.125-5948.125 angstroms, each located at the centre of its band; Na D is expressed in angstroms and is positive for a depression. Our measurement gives 2.59 angstroms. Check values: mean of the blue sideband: 2.12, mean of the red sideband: 2.09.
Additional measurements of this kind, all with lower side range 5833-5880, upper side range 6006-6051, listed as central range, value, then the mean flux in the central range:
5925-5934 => 0.2 angstroms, 2.04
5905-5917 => 0.8 angstroms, 1.97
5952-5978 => 0.9 angstroms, 2.01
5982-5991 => 0.6 angstroms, 1.93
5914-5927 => 0.2 angstroms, 2.06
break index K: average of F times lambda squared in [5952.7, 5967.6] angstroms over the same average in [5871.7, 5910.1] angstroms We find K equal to 1.04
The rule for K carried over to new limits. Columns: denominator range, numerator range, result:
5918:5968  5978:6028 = 1.01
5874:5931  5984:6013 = 1.06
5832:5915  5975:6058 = 1.06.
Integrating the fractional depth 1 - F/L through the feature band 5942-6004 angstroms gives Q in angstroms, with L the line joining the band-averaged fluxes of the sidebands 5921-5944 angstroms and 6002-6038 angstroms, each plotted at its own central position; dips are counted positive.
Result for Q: 0.9 angstroms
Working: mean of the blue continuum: 2.08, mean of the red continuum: 2.05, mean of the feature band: 2.04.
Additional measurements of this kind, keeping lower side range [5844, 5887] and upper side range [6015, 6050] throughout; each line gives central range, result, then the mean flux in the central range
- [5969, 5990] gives 1.2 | 1.96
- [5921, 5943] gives 0.2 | 2.08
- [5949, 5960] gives 0.2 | 2.05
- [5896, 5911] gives 0.9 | 1.97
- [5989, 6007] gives 0.0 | 2.08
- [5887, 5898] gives 2.0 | 1.72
